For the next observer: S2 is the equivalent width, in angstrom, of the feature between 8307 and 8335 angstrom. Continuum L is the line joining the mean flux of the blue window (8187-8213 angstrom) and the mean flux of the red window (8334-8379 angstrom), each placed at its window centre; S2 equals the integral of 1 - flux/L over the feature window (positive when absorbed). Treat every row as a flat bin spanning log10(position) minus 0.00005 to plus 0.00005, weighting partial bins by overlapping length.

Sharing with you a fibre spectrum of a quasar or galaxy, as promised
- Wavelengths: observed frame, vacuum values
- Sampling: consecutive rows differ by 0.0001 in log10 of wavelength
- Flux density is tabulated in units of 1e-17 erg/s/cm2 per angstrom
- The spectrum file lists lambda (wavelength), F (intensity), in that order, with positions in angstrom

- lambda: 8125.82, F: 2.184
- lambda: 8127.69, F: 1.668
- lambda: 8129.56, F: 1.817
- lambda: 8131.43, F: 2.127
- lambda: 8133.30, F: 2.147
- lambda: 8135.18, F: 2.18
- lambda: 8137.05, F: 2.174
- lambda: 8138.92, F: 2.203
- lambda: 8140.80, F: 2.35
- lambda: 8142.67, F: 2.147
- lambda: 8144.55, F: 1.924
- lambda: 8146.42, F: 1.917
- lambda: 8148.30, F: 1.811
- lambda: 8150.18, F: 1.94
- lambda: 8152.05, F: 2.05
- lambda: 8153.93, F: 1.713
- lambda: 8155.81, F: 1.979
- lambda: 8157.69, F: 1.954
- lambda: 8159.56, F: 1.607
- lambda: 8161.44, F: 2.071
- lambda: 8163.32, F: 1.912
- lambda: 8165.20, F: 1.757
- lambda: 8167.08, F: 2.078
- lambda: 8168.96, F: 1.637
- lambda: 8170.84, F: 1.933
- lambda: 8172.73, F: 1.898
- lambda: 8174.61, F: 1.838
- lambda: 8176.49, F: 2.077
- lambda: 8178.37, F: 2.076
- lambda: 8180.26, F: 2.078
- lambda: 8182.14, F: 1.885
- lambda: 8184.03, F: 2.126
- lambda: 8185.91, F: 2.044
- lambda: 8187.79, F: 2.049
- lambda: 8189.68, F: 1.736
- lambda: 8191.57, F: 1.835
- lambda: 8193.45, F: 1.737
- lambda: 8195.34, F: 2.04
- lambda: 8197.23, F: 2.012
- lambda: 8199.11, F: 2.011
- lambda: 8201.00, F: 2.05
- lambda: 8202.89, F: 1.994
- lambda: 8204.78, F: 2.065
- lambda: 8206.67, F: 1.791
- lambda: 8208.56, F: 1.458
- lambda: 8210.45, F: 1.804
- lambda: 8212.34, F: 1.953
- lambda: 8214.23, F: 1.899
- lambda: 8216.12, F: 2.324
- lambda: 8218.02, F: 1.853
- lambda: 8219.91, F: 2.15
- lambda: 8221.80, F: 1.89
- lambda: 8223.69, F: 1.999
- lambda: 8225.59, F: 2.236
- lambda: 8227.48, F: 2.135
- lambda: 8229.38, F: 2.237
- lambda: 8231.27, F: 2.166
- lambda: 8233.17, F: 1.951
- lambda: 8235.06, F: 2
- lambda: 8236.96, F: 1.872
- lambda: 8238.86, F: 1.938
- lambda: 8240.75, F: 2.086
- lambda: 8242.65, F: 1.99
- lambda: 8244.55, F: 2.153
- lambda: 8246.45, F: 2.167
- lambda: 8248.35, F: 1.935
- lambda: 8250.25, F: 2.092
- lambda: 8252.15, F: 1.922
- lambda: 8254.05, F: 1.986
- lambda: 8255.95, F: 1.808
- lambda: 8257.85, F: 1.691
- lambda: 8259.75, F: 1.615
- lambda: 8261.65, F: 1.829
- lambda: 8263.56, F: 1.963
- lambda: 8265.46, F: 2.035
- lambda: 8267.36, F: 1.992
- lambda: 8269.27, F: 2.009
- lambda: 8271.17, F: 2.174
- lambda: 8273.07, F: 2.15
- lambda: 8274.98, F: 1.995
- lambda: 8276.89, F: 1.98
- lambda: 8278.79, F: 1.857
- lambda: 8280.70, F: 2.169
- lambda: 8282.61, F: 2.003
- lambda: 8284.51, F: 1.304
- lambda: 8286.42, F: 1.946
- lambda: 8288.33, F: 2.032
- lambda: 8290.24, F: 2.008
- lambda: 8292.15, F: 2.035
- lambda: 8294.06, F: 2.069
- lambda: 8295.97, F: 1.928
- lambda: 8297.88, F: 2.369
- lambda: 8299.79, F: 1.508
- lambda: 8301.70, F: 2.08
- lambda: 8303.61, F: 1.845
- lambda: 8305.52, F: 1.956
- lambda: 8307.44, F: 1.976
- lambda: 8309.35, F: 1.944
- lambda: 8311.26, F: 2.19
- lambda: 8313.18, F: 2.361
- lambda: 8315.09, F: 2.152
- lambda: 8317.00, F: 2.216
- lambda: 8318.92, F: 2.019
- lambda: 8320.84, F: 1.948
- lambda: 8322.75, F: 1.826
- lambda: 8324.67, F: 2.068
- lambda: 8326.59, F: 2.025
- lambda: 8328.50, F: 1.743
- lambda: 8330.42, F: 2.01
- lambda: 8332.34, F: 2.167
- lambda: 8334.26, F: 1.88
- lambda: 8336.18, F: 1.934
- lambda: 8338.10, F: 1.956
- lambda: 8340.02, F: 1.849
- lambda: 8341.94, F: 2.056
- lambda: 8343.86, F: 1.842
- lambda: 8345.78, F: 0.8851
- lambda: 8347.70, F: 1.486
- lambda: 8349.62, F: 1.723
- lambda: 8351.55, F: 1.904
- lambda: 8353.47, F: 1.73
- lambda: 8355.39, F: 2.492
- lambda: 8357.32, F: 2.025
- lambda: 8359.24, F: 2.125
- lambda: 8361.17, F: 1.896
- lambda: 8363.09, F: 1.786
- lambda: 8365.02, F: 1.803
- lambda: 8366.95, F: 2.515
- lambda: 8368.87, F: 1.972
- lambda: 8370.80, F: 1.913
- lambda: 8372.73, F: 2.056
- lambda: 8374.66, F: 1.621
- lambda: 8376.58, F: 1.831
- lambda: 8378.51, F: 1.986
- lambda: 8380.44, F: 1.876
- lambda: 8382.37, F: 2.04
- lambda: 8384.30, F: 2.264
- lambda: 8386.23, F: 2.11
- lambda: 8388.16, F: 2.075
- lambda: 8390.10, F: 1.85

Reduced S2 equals -2.23 angstrom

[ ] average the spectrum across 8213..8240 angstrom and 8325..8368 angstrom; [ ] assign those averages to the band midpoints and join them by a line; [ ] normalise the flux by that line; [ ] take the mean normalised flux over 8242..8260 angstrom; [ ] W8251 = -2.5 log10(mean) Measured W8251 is 0.038 mag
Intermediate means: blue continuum 2.05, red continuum 1.9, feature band 1.95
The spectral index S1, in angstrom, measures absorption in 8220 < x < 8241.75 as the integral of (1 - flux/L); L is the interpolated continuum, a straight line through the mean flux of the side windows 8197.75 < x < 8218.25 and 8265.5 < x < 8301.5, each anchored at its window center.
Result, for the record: -1.2 angstrom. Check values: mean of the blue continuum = 1.93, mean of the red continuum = 1.98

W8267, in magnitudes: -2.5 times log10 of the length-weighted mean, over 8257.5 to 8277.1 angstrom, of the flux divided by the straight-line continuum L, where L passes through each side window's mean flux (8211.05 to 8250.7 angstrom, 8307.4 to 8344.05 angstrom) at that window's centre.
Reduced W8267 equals 0.04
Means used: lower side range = 2.05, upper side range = 2.01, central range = 1.95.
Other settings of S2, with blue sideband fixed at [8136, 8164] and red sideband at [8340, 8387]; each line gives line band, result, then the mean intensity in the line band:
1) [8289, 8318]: -1.65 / 2.04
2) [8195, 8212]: 0.49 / 1.91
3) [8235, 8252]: -0.60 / 2.02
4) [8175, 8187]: -0.39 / 2.04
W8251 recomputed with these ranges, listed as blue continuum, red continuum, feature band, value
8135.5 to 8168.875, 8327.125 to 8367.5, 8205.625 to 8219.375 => 0.04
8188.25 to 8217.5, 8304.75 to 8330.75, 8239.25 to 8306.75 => 0.01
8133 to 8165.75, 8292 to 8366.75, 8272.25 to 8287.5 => 0.02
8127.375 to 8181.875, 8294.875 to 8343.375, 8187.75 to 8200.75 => 0.03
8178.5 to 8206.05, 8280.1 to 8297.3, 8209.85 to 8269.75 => -0.02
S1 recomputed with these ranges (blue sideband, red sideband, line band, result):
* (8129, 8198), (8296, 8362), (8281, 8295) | 0.2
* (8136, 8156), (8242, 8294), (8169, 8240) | 0.6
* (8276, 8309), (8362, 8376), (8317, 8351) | 1.5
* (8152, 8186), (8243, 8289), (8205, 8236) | -0.9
